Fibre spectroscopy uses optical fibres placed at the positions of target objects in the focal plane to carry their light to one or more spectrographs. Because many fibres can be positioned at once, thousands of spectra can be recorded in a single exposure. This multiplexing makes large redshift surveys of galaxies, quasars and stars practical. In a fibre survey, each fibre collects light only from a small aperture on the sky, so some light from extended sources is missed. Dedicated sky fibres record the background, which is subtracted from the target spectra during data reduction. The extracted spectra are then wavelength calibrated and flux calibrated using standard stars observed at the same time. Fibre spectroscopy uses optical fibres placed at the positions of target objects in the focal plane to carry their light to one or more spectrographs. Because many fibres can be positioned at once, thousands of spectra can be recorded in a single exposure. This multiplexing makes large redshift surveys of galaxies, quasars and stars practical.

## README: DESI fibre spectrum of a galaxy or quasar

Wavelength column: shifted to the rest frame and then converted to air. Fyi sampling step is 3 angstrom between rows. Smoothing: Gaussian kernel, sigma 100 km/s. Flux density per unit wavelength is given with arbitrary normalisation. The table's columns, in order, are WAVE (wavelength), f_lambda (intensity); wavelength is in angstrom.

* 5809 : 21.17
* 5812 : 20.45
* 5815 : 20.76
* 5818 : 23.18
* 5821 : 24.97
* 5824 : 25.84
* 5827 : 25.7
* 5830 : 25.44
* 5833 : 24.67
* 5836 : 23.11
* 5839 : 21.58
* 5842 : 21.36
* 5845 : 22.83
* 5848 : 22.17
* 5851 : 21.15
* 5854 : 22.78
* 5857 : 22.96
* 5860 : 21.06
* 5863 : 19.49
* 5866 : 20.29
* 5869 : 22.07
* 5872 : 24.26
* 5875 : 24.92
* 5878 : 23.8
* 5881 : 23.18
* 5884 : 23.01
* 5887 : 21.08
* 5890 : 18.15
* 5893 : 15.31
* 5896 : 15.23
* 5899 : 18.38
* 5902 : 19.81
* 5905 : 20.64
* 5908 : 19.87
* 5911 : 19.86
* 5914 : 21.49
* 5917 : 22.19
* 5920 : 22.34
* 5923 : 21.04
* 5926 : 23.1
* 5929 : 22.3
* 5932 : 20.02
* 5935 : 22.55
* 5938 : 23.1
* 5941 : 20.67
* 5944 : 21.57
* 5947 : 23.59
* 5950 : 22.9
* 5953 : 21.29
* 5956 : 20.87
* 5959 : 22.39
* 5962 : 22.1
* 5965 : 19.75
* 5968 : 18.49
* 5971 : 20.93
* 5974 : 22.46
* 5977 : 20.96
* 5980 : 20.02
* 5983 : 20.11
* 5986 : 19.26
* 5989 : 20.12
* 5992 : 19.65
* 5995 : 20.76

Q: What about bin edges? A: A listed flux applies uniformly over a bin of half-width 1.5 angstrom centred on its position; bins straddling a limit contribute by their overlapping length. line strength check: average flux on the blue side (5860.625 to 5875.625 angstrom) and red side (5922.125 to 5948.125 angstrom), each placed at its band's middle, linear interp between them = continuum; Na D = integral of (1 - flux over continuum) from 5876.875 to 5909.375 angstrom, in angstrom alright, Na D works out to 3.2 angstrom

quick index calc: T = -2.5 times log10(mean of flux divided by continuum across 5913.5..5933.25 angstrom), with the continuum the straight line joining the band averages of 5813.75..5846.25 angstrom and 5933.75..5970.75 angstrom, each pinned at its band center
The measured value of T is 0.01 mag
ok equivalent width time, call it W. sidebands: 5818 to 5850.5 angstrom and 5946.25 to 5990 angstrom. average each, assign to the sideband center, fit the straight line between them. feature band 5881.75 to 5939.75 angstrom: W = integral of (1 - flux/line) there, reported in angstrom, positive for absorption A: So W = 4.12 angstrom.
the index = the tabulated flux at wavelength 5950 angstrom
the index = 22.9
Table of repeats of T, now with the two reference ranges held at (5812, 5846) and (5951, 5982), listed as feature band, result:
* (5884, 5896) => 0.21 mag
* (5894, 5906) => 0.21 mag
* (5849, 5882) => 0.02 mag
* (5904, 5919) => 0.05 mag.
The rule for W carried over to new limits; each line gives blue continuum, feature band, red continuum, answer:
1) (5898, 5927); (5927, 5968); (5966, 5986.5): -2.2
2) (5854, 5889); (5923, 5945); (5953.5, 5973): -0.6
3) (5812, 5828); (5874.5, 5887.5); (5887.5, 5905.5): -2.8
